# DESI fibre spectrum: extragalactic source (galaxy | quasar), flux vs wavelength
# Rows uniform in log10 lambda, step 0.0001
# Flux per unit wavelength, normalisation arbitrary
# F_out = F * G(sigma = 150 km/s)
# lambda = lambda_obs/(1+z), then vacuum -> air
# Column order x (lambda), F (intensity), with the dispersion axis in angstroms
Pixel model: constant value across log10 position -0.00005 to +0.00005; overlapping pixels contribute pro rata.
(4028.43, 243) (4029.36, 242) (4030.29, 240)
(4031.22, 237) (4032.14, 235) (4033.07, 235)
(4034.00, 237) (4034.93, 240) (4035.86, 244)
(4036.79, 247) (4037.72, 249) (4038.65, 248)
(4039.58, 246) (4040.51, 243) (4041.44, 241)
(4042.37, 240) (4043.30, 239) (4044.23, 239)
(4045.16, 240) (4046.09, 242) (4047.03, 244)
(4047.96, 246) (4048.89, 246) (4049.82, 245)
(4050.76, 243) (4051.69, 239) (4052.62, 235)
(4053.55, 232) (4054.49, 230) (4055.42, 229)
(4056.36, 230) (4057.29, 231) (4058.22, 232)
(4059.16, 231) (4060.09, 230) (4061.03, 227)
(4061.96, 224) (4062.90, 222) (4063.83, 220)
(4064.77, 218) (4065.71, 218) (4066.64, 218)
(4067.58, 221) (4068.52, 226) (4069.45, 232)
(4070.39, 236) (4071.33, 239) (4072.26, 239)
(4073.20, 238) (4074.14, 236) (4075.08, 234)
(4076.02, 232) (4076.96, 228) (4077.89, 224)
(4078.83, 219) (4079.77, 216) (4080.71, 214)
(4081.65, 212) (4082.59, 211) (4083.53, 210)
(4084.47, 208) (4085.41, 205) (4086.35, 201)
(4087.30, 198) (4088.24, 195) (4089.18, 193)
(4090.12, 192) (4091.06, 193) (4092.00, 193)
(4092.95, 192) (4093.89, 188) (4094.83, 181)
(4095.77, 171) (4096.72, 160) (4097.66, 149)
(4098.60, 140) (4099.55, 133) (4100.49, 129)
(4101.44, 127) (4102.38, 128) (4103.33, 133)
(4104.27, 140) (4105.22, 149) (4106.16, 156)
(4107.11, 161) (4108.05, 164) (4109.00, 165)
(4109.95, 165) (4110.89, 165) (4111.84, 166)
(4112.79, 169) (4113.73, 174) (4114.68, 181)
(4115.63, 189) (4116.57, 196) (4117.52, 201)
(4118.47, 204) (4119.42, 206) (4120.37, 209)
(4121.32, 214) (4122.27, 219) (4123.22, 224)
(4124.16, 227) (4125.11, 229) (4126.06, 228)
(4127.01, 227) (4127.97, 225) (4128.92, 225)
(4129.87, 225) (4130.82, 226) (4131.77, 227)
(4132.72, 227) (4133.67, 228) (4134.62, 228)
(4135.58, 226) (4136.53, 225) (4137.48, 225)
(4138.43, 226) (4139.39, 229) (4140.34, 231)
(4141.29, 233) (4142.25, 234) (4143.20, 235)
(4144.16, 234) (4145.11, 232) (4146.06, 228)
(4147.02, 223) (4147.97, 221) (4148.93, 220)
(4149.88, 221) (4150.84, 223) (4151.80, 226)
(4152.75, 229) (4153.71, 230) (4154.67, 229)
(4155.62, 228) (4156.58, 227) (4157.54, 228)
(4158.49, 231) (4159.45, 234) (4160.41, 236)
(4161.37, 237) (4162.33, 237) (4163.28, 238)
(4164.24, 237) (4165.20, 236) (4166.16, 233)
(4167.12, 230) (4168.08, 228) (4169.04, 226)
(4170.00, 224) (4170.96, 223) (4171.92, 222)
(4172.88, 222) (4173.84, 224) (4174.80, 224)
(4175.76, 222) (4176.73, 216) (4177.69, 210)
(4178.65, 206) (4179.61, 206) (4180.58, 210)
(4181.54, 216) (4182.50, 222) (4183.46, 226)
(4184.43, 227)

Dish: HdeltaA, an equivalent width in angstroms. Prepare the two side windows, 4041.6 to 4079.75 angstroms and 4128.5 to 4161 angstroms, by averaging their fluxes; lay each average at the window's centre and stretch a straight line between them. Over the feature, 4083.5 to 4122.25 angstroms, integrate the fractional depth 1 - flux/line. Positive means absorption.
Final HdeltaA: 9.2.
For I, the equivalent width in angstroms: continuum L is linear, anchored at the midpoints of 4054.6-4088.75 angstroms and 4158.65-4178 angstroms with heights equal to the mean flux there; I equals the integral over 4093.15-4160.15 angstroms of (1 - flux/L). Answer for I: 7.1 angstroms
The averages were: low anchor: 222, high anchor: 228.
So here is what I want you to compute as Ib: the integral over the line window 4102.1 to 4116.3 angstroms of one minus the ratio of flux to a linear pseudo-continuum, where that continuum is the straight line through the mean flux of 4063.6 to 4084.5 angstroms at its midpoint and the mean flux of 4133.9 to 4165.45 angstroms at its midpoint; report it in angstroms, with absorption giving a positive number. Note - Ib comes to 4.1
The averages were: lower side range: 224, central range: 161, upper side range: 230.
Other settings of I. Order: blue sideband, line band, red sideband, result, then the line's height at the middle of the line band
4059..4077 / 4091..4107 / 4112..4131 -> 4.5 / 217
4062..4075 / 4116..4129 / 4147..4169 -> 0.7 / 229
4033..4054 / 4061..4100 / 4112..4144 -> 4.1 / 231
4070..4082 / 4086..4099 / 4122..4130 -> 2.6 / 227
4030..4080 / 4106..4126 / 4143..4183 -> 3.3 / 230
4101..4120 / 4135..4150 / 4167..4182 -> -2.7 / 193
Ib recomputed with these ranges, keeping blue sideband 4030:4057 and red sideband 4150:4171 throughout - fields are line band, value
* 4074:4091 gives 1.8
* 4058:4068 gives 0.6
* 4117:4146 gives 1.1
